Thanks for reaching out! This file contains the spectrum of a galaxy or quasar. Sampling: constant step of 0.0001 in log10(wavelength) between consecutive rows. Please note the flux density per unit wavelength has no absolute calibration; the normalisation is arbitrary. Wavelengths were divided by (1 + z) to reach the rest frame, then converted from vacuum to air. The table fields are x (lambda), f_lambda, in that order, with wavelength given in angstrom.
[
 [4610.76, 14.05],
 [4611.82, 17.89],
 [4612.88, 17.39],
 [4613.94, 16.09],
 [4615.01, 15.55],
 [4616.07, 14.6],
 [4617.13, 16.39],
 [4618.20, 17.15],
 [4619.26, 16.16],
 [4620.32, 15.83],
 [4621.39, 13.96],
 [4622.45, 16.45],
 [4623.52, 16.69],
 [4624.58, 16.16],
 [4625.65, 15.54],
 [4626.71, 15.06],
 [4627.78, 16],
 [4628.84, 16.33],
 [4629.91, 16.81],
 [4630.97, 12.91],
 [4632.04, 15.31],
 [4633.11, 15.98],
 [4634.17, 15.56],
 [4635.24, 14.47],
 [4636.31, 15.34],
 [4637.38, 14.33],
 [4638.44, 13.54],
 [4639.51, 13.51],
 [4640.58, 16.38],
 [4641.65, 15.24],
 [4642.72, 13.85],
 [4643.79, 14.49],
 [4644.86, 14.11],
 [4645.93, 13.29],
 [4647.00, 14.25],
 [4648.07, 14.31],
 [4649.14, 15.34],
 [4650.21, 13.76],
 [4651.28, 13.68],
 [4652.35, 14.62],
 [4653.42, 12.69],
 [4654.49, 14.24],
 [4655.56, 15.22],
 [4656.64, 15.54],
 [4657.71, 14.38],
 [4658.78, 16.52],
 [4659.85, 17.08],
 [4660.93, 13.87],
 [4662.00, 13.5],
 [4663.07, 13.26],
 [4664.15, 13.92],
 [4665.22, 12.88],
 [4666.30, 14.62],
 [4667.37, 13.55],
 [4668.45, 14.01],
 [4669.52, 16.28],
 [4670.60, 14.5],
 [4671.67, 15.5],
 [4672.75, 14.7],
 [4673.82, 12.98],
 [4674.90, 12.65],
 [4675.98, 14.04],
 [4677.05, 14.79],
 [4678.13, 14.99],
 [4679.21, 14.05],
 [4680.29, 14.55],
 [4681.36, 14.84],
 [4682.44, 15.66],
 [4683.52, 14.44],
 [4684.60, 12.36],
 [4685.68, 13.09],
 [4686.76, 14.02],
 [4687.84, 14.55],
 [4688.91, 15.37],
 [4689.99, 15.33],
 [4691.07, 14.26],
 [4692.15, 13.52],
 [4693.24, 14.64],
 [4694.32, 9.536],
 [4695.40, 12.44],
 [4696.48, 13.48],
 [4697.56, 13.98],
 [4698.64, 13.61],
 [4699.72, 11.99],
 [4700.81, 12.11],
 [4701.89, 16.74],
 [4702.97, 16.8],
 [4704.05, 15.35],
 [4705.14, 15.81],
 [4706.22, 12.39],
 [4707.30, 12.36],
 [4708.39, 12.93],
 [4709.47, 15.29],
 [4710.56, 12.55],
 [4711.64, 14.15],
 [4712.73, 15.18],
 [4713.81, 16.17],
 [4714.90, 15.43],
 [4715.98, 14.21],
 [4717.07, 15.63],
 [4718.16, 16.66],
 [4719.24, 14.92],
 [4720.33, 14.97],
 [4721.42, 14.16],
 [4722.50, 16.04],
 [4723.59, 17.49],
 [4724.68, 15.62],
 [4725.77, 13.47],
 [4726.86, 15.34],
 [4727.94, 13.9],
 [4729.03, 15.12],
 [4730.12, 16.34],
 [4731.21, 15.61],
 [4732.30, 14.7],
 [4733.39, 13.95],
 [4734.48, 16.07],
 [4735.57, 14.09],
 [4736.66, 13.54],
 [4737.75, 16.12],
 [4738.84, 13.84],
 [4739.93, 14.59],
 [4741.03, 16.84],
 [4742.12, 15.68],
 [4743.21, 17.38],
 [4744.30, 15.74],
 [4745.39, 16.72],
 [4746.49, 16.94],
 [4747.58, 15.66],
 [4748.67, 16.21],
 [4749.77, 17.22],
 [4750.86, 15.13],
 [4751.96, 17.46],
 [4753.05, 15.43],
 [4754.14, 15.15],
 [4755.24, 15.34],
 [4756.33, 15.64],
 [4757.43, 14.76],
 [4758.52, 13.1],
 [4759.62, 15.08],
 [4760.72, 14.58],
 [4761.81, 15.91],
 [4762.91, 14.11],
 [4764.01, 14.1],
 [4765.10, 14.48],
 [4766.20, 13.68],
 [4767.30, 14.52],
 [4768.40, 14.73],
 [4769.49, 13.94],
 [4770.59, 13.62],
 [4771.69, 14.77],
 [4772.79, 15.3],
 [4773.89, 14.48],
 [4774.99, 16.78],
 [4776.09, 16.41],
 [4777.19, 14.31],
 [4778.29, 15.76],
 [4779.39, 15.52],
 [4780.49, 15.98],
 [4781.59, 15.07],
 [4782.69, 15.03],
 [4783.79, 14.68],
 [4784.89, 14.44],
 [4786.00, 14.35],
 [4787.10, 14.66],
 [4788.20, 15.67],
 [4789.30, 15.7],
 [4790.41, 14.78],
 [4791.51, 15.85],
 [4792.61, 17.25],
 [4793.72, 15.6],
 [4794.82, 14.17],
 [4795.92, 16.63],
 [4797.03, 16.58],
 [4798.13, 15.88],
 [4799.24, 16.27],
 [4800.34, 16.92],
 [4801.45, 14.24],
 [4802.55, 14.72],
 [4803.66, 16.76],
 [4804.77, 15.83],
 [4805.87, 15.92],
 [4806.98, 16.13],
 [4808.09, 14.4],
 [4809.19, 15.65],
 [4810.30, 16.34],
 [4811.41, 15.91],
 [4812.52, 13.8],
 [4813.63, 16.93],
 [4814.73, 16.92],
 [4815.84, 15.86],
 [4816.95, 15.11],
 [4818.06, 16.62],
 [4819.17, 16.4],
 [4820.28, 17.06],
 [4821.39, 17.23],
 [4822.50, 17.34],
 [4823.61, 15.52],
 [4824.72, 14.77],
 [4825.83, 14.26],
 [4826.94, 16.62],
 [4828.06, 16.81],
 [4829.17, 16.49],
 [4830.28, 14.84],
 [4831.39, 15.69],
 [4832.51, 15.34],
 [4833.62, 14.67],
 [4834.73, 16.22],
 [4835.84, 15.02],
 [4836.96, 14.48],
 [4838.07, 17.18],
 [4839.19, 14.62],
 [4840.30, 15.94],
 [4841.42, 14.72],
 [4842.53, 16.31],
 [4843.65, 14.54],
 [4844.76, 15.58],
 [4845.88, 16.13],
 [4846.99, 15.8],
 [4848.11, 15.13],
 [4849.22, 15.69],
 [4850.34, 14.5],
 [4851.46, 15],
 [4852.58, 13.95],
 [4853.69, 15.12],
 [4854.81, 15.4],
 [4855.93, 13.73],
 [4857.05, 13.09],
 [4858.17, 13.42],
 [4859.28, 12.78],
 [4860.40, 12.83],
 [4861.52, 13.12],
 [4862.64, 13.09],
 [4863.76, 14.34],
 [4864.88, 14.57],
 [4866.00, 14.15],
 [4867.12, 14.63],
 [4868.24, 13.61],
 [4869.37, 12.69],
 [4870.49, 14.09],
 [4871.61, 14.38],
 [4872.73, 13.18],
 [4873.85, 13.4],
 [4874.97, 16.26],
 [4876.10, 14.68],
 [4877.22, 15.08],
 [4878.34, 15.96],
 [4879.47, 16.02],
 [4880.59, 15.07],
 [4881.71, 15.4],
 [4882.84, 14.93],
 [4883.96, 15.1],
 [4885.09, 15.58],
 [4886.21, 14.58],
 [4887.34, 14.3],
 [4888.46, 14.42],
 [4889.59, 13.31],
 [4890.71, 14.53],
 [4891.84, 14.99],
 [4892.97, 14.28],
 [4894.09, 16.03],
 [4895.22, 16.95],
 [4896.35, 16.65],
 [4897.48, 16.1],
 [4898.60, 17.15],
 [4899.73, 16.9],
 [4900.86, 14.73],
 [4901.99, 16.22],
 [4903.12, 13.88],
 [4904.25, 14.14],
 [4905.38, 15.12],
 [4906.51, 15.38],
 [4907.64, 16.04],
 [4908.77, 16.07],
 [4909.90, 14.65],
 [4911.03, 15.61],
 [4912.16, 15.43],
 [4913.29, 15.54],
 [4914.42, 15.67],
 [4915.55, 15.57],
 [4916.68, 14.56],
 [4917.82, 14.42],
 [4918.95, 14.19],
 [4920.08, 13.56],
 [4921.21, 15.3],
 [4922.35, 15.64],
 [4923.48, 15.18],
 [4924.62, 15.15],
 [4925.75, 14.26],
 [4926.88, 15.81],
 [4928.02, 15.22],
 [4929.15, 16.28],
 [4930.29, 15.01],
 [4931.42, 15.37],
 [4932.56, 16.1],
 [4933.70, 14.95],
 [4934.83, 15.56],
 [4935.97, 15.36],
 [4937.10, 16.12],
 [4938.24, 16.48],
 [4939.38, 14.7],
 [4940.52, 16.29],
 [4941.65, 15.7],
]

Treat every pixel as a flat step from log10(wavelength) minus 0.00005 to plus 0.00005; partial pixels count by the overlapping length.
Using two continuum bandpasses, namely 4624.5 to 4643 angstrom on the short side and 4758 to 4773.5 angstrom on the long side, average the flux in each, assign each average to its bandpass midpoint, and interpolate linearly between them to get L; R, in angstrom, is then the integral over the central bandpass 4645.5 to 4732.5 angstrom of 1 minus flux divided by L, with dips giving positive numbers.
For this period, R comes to 2.35 angstrom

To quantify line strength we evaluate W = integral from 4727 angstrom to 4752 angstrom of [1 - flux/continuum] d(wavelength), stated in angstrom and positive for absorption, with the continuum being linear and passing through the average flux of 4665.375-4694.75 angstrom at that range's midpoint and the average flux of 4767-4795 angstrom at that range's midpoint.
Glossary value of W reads -1.4 angstrom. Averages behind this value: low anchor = 14.2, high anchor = 15.1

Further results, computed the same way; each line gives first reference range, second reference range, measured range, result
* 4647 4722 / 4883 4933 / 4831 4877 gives 1.2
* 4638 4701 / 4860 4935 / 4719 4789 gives -3.6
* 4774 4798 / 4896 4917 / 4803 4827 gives -0.7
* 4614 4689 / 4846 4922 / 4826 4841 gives -0.8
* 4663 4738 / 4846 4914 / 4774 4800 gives -1.6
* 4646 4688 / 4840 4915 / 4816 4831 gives -1.4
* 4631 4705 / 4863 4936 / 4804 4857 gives -2.7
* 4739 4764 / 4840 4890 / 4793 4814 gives -0.8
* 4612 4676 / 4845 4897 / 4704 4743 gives -0.3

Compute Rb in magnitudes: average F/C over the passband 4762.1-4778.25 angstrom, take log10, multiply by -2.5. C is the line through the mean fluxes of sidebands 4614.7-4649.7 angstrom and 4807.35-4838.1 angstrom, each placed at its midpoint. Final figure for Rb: 0.07 mag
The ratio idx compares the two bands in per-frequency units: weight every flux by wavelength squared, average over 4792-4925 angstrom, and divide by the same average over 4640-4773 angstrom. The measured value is 1.11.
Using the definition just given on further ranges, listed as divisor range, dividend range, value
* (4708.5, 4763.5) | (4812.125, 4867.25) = 1.04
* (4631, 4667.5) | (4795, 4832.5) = 1.18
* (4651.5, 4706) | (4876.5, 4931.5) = 1.18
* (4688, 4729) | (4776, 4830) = 1.13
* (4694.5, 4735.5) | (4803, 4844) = 1.13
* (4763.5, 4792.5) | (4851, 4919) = 1.03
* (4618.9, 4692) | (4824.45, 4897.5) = 1.11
